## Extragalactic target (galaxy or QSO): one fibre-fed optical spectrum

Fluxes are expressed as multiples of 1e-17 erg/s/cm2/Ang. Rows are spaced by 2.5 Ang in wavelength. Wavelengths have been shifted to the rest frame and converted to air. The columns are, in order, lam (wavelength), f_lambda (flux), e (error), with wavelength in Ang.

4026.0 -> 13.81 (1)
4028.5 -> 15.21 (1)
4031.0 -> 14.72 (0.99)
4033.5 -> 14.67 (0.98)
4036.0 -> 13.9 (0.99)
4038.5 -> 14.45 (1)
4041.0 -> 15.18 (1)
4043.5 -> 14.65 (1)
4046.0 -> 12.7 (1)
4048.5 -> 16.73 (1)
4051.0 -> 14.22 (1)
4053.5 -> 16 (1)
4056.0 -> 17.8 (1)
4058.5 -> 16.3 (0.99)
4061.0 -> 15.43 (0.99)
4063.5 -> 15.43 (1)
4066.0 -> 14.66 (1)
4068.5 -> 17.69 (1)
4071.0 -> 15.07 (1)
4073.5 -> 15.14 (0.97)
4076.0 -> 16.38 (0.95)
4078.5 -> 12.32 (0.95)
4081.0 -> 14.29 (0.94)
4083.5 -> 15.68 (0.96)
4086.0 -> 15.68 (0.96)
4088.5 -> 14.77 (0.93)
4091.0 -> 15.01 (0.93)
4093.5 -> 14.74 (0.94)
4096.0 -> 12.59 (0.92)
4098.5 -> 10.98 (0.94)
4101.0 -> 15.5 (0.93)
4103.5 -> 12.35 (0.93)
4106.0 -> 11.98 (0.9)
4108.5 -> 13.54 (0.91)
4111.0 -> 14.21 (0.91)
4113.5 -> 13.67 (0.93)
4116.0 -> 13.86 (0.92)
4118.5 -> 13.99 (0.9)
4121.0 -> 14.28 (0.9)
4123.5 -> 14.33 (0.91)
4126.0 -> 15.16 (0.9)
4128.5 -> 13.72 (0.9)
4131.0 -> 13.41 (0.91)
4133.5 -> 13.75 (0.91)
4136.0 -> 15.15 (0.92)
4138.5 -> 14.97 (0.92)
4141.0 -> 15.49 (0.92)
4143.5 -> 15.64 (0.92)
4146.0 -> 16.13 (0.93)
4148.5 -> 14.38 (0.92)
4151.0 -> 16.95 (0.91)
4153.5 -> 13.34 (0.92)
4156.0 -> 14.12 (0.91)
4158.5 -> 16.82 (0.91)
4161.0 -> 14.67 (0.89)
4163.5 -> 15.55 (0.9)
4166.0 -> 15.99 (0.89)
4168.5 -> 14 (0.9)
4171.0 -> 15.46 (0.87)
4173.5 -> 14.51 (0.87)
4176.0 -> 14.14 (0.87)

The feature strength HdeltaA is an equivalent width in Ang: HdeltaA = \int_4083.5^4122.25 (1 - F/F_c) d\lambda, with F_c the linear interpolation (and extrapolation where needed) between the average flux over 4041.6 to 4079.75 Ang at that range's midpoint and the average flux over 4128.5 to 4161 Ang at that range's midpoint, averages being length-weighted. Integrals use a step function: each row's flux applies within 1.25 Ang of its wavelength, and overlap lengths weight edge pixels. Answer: 3.29 Ang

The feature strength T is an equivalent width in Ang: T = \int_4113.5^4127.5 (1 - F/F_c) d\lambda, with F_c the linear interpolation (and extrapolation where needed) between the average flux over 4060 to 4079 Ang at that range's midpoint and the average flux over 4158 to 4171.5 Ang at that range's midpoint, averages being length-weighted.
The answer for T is 1.0 Ang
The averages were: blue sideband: 15.4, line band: 14.3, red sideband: 15.3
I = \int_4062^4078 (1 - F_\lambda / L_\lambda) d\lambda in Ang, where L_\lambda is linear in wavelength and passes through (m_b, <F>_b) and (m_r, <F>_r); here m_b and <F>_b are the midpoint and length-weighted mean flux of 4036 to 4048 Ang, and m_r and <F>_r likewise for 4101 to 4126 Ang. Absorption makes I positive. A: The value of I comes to -1.6 Ang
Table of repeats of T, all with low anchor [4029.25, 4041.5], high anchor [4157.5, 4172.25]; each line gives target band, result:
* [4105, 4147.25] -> 2.3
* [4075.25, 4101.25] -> 1.1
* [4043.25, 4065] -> -1.2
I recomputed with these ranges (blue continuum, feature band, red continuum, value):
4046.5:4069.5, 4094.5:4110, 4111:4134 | 1.8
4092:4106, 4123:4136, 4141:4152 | 0.6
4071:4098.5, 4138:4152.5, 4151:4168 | -0.5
